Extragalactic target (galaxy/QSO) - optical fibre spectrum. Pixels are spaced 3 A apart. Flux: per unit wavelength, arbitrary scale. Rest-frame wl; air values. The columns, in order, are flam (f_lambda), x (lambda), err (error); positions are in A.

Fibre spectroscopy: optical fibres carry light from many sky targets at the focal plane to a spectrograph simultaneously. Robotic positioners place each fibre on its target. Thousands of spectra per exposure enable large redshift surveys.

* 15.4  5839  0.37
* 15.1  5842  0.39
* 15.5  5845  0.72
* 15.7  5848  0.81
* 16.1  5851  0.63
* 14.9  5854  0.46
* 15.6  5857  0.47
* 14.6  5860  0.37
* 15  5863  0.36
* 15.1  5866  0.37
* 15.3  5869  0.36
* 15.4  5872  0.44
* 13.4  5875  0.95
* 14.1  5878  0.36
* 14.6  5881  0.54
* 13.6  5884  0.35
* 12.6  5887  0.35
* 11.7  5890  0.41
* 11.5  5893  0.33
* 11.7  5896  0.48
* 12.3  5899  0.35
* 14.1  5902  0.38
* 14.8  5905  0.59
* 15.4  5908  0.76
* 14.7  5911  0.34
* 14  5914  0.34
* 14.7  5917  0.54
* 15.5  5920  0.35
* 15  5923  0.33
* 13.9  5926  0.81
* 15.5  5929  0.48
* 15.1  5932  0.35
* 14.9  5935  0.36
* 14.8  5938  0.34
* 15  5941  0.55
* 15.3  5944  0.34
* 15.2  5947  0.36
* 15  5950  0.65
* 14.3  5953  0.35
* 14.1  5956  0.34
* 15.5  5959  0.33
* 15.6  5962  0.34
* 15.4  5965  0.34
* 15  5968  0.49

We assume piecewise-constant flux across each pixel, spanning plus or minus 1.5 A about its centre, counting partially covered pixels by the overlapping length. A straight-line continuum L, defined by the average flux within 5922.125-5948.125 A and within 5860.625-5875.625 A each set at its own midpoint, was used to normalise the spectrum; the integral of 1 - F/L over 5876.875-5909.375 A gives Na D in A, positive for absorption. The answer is 3.6 A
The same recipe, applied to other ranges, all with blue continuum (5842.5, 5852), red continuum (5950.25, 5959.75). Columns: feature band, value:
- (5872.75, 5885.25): 1.1 A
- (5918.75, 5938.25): -0.1 A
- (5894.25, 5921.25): 1.8 A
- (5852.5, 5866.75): 0.5 A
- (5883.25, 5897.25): 2.8 A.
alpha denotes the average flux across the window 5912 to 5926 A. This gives 14.7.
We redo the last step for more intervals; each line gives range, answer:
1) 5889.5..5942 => 14.2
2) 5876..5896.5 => 12.9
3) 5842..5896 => 14.3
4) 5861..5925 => 14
